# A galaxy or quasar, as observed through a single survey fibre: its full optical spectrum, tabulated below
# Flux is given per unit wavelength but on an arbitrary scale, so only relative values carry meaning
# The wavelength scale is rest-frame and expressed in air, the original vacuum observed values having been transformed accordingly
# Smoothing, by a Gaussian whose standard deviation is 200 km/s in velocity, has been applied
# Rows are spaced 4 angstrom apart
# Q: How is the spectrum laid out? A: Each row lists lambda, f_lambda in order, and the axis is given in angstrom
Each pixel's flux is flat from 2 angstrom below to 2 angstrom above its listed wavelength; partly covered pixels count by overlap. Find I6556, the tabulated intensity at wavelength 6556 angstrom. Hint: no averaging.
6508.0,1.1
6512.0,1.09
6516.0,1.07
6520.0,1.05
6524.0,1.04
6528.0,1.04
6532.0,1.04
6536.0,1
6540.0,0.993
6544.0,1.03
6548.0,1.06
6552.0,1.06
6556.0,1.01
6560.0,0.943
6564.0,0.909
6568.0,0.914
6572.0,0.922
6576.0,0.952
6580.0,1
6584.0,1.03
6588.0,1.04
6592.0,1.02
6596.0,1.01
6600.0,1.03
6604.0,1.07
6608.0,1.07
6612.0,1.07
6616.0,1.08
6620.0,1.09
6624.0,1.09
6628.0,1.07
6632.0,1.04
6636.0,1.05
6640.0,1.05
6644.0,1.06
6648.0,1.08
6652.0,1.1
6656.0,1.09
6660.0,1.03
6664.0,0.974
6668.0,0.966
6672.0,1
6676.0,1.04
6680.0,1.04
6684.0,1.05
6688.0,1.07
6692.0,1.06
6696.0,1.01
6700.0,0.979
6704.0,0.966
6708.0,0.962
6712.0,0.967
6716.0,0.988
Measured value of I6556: 1.01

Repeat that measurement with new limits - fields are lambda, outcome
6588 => 1.04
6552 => 1.06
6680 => 1.04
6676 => 1.04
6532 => 1.04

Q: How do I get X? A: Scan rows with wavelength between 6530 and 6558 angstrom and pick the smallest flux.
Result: 0.993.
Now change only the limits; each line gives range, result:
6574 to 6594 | 0.952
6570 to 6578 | 0.922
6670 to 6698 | 1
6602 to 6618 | 1.07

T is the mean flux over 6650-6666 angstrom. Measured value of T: 1.05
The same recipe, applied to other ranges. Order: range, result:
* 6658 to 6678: 1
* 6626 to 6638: 1.05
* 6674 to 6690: 1.05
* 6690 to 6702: 1.02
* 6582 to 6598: 1.03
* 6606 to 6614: 1.07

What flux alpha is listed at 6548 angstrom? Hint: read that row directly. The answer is 1.06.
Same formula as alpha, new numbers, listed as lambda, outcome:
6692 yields 1.06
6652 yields 1.1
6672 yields 1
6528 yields 1.04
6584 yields 1.03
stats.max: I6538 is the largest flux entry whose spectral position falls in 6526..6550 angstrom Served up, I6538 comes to 1.06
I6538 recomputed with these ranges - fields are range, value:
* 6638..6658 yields 1.1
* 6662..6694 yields 1.07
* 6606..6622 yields 1.09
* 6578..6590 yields 1.04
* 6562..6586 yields 1.03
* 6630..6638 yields 1.05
